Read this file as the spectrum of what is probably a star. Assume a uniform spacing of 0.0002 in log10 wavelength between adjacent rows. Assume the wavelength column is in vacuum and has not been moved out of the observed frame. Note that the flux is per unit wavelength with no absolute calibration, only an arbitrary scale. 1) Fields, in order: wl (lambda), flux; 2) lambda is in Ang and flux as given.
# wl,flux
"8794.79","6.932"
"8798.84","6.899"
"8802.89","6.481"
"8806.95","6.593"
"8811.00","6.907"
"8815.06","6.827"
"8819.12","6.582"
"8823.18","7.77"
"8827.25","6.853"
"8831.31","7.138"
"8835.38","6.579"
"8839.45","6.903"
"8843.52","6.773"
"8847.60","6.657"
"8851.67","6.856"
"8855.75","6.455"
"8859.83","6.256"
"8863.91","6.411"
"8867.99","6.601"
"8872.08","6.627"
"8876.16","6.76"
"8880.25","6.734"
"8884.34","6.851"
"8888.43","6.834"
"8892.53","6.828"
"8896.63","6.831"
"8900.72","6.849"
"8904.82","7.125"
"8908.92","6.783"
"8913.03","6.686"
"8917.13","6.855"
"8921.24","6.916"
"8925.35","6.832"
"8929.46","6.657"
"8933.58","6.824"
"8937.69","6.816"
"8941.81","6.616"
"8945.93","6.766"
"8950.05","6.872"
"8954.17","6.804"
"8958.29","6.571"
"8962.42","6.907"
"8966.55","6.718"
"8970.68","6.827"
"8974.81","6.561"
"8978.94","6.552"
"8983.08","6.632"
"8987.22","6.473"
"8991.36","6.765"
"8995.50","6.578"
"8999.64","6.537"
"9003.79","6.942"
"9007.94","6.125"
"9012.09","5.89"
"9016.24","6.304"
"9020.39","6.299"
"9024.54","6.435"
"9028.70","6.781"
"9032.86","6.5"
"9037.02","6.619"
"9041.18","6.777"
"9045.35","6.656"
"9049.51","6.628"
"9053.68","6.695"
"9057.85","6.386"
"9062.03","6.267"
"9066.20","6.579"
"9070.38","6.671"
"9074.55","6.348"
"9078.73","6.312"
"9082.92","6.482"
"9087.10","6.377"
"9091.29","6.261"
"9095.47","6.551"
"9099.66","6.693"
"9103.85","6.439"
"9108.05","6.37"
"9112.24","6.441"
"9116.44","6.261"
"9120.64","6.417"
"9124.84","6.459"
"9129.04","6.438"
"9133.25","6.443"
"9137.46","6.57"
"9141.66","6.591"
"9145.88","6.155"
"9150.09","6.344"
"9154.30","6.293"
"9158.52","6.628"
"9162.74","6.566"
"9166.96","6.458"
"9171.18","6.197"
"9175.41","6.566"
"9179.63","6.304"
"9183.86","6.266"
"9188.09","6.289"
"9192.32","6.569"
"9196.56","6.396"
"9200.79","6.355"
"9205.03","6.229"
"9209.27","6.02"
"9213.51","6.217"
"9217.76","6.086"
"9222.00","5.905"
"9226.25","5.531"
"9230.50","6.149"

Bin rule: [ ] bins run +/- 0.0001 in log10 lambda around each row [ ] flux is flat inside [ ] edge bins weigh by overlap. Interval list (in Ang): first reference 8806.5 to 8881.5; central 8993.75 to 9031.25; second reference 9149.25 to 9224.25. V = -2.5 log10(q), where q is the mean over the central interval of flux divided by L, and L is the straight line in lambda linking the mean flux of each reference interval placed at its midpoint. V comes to 0.02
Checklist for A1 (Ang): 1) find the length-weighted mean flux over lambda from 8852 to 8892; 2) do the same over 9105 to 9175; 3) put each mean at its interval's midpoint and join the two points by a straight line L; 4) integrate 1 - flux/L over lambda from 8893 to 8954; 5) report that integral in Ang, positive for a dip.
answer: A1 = -2.1 Ang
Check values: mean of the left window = 6.63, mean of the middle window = 6.82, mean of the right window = 6.42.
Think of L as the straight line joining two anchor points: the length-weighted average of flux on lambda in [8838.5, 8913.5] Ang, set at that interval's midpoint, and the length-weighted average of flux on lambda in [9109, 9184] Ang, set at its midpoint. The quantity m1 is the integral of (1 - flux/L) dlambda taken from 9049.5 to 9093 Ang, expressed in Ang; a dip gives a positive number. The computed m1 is 0.4 Ang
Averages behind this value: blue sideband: 6.73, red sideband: 6.41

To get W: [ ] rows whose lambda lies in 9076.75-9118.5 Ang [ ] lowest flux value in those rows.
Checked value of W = 6.261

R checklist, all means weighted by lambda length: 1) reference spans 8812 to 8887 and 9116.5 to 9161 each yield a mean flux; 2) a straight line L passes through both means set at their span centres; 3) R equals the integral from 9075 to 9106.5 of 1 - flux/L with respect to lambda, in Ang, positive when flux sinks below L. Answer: 0.2 Ang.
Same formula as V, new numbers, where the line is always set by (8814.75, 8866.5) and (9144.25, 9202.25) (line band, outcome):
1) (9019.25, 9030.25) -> 0.01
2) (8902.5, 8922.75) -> -0.03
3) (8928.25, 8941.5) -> -0.01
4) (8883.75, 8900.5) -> -0.02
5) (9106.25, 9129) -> 0.01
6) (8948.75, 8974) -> -0.02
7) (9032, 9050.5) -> -0.02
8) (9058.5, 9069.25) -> 0.01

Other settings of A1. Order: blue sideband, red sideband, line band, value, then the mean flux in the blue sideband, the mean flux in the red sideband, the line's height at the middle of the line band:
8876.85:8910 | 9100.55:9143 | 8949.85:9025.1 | 1.40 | 6.85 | 6.45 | 6.69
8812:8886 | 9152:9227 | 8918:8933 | -0.35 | 6.76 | 6.28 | 6.65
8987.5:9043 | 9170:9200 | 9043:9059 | -0.32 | 6.5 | 6.37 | 6.48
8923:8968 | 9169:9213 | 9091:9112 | 0.00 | 6.76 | 6.32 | 6.48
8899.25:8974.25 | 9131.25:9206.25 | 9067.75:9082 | 0.24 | 6.8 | 6.4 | 6.56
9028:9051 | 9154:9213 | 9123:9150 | 0.10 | 6.65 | 6.36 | 6.46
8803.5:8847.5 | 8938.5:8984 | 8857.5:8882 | 0.92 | 6.87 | 6.72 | 6.82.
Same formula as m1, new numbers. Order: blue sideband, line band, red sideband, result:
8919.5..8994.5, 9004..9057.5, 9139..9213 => 0.9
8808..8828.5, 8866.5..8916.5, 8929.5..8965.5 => 0.4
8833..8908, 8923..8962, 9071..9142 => -0.7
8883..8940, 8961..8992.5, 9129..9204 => 0.2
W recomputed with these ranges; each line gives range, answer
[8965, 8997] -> 6.473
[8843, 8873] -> 6.256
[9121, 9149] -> 6.155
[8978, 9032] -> 5.89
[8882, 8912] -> 6.783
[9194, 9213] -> 6.02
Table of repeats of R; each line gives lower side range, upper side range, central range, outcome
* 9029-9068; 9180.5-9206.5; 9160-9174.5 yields -0.09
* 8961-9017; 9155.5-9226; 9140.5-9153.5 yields 0.02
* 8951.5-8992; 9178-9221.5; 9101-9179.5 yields -0.68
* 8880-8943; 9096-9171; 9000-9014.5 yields 0.68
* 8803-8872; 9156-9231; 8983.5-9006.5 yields -0.38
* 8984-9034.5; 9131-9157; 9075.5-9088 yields 0.09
